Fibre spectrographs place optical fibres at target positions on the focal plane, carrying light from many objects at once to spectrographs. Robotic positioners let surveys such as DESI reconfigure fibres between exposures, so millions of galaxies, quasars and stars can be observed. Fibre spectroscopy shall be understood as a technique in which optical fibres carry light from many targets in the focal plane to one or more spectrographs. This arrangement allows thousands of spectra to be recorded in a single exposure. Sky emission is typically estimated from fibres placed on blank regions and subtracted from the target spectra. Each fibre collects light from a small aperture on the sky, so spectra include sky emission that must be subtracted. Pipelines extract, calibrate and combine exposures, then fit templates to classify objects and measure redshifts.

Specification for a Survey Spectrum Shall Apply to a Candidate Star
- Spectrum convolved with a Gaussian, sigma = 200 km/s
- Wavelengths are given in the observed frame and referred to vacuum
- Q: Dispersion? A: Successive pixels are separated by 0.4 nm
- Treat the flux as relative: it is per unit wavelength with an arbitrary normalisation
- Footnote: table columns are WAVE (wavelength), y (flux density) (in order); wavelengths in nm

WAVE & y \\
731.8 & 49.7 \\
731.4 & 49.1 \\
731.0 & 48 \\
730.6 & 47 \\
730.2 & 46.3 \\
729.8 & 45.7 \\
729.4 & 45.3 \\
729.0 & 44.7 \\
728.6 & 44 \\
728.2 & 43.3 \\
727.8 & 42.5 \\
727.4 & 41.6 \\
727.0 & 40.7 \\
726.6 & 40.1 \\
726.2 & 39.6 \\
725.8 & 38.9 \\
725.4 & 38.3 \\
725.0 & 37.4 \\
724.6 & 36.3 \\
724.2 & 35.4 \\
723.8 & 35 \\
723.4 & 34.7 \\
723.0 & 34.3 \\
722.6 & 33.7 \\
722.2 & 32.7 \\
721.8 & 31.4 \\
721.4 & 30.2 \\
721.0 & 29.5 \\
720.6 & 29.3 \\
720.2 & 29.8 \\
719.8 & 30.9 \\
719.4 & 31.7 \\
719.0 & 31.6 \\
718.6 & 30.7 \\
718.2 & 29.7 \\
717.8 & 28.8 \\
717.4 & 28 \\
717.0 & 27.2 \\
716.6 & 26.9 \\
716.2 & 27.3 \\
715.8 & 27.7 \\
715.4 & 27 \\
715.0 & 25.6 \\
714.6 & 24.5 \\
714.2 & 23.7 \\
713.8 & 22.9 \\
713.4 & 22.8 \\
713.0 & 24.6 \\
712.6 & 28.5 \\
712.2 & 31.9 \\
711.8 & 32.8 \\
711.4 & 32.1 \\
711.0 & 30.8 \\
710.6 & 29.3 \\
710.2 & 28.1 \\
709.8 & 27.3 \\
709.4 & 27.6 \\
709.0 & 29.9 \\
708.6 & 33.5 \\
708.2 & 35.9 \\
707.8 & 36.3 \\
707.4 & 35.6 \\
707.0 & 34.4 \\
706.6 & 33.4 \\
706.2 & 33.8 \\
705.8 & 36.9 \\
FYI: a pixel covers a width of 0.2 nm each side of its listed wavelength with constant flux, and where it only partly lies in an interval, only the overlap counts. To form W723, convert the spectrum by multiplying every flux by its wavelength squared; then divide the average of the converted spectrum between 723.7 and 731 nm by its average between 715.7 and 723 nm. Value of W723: 1.4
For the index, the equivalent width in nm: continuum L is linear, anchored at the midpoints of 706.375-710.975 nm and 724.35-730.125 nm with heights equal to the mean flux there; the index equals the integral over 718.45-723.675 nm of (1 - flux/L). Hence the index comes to 0.90 nm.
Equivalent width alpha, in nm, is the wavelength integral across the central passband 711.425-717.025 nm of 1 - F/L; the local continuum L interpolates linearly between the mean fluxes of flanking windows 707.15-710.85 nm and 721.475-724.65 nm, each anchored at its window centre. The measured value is 0.96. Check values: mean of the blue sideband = 31.5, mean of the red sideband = 33.9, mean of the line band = 26.8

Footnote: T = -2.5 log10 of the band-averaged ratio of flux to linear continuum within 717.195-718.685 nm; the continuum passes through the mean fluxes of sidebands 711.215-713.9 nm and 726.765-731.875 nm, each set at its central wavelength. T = 0.15 mag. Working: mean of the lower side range 28.1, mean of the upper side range 45.1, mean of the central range 29.2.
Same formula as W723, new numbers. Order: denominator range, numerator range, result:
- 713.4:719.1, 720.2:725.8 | 1.27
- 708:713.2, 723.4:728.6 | 1.35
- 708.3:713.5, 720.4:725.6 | 1.19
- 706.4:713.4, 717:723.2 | 1.02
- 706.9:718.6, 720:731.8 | 1.40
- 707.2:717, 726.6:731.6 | 1.63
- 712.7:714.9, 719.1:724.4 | 1.37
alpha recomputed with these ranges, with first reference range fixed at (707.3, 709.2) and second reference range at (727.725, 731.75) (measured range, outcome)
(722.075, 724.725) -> 0.49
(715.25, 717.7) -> 0.71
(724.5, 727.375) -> 0.31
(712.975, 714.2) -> 0.45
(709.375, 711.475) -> 0.37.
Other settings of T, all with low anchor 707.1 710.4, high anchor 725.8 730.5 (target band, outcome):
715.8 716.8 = 0.31 mag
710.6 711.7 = 0.07 mag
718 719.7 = 0.21 mag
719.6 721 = 0.27 mag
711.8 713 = 0.14 mag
